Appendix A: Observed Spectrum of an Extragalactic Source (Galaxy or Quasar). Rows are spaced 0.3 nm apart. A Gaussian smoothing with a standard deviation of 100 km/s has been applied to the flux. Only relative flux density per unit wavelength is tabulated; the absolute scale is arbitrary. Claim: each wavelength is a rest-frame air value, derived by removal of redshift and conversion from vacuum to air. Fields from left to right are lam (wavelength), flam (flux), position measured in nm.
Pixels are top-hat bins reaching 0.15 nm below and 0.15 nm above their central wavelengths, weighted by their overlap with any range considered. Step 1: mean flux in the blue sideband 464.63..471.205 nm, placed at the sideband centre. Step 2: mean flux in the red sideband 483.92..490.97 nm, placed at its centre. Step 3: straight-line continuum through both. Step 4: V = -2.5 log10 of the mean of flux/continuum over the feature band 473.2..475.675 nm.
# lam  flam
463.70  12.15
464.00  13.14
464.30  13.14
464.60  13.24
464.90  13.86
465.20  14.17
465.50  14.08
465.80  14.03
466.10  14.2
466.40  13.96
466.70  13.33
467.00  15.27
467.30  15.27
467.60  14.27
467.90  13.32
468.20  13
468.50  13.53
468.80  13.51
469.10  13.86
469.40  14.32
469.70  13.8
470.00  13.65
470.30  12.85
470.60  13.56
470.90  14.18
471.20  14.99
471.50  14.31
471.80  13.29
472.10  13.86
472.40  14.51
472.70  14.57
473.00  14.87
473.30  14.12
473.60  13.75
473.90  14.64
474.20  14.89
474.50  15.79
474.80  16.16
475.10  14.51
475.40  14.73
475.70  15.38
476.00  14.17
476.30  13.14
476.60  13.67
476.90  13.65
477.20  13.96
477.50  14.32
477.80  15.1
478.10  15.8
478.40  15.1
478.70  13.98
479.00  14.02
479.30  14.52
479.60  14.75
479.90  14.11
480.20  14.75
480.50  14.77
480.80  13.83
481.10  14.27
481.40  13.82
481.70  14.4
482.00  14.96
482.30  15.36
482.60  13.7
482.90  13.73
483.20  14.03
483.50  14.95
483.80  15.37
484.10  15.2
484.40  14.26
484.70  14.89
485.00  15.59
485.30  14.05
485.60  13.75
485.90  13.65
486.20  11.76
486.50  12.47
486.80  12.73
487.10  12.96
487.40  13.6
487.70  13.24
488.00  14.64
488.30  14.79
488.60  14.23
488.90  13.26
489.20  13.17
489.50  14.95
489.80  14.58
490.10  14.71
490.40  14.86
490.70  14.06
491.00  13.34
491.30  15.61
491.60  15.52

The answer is -0.070 mag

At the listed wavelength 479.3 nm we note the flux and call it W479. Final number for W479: 14.52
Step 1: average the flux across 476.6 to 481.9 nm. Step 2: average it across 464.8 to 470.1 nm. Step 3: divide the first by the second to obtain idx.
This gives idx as 1.03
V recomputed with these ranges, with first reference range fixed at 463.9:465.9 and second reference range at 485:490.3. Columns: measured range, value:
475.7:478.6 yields -0.05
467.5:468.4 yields 0.02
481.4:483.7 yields -0.05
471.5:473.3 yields -0.04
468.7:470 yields -0.01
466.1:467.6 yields -0.06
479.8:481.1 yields -0.05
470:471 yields 0.01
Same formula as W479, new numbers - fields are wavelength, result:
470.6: 13.56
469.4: 14.32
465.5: 14.08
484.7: 14.89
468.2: 13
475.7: 15.38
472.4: 14.51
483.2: 14.03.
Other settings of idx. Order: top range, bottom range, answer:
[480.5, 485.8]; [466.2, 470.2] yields 1.04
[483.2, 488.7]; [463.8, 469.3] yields 1.01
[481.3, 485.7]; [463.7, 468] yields 1.05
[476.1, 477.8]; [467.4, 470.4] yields 1.02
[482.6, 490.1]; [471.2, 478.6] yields 0.96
